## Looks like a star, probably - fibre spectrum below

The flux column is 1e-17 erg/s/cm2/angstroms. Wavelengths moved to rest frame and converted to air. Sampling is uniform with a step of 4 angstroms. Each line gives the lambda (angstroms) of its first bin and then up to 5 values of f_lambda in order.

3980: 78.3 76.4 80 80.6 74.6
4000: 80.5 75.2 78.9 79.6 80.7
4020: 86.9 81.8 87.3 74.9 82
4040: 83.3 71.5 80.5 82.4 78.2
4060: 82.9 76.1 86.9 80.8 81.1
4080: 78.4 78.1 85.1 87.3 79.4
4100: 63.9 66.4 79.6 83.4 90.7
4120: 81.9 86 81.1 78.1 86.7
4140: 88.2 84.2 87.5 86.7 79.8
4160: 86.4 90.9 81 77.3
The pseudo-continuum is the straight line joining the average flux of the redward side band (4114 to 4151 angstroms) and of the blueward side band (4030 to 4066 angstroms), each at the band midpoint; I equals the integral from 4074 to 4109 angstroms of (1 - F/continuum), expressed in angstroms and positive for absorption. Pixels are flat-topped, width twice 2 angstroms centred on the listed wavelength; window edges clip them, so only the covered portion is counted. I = 1.9 angstroms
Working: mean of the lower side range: 79.1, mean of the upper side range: 85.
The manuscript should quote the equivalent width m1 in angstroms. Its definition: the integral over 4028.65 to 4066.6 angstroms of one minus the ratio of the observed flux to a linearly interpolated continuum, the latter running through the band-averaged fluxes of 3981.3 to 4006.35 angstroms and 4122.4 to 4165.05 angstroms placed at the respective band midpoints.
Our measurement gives 0.43 angstroms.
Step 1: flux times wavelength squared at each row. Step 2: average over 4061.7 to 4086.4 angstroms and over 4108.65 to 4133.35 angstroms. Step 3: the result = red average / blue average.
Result 1.06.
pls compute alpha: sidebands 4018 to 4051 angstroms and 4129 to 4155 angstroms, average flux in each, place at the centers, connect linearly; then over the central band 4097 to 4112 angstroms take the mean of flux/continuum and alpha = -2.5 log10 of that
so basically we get 0.156 mag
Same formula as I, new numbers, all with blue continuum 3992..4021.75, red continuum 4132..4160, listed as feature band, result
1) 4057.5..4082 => 0.3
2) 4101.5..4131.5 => 1.1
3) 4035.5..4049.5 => 0.3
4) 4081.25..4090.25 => 0.1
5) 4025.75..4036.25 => -0.1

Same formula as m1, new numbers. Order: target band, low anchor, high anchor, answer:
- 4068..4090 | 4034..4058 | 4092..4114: -1.11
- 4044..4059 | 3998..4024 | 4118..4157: 0.41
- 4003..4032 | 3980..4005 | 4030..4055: -1.00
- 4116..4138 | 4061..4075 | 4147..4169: 0.15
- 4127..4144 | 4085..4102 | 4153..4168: -0.19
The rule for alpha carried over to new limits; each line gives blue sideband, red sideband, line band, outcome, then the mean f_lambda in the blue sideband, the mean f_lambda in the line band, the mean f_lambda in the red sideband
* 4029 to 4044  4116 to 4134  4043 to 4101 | 0.01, 79.4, 79.9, 82.8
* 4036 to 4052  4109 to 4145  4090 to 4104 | 0.10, 79.4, 75.4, 84.3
